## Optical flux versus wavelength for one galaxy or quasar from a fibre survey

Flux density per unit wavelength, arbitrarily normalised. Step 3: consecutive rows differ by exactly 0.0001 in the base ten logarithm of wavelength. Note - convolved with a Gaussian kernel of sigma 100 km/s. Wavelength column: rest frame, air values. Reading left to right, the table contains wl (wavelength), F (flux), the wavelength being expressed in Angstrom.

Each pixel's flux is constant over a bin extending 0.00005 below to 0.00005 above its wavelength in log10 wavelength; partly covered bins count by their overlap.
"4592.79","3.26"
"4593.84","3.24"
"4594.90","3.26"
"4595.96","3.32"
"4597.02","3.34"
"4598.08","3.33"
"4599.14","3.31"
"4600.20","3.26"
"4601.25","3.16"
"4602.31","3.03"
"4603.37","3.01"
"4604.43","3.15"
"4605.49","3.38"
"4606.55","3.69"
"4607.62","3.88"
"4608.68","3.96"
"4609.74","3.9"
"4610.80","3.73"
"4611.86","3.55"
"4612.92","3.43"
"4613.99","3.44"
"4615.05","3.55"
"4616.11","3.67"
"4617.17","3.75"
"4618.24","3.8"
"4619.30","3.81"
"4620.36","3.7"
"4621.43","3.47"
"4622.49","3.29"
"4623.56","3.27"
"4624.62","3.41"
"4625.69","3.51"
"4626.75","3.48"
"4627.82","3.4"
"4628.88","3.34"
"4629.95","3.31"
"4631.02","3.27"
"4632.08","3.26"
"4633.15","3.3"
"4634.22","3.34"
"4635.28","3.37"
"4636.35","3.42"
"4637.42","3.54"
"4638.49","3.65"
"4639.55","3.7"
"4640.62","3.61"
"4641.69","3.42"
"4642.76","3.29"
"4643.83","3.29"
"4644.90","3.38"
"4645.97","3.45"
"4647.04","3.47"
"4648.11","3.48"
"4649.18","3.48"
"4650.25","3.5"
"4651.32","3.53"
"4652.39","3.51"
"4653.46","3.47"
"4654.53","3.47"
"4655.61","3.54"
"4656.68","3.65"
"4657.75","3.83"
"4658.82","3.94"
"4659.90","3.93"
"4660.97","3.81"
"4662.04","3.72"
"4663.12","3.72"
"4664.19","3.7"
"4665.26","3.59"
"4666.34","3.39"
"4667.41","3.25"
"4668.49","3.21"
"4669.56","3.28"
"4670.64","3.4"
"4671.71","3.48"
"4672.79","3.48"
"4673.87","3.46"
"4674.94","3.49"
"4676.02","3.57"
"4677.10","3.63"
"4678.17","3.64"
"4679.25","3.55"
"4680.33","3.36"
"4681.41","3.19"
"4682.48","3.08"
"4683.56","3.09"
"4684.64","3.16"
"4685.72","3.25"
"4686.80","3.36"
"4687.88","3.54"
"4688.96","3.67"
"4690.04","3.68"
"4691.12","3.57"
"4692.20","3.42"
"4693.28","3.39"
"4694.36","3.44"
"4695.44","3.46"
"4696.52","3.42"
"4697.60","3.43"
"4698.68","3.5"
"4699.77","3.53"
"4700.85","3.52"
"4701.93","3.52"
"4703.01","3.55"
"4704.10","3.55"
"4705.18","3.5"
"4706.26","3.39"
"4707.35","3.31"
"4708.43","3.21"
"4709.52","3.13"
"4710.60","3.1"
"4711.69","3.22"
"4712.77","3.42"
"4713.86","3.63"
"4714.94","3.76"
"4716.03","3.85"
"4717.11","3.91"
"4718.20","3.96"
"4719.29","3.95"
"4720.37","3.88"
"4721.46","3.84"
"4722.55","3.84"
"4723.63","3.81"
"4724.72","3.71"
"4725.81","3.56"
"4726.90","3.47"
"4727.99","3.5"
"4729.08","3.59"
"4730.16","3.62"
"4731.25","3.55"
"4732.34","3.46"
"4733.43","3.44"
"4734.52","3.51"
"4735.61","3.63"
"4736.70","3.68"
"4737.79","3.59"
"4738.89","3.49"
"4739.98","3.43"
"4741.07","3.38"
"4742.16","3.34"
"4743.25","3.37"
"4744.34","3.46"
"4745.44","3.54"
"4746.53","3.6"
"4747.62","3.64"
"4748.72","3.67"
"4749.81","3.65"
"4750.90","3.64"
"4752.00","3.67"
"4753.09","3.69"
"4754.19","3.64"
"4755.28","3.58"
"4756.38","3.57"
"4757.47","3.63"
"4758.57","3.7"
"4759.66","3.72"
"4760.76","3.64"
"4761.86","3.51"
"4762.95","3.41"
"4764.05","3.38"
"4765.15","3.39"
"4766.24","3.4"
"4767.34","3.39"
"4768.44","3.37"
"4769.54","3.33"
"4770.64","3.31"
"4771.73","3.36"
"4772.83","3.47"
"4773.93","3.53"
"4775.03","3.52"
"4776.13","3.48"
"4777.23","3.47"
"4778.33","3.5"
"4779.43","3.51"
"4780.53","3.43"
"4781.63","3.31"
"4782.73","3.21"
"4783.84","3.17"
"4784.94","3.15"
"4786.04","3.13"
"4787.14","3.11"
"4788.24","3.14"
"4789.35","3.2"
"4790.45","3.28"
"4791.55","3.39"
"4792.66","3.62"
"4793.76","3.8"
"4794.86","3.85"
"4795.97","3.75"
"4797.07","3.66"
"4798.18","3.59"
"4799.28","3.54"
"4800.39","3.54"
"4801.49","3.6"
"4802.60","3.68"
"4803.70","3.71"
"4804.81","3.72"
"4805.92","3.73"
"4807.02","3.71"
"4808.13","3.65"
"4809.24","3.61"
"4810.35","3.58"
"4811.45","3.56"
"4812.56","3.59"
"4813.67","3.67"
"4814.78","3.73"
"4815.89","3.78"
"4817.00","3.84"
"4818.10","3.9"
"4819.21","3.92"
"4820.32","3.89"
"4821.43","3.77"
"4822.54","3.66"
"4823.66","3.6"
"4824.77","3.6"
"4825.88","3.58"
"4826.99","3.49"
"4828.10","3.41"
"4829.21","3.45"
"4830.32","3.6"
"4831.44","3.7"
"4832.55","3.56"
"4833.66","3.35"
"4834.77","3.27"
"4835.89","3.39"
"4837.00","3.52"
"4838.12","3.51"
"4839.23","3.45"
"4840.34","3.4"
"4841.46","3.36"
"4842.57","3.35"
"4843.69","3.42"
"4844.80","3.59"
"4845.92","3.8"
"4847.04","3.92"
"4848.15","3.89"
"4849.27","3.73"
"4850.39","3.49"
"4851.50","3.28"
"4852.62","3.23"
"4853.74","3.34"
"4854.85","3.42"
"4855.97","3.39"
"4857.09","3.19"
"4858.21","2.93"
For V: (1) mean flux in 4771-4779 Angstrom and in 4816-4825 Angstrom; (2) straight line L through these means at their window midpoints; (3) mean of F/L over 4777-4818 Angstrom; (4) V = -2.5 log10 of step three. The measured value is 0.03 mag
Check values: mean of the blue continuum 3.47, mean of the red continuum 3.78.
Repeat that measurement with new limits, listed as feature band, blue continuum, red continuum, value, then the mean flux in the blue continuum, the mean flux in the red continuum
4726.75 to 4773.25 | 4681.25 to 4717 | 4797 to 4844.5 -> -0.01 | 3.43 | 3.6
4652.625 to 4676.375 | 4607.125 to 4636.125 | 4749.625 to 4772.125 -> -0.01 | 3.52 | 3.52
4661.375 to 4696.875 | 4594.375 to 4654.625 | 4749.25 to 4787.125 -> 0.00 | 3.46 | 3.46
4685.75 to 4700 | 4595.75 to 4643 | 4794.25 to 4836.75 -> 0.01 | 3.46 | 3.64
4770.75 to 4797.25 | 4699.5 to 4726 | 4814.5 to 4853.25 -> 0.05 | 3.59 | 3.58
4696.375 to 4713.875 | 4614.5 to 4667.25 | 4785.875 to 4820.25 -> 0.05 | 3.52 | 3.61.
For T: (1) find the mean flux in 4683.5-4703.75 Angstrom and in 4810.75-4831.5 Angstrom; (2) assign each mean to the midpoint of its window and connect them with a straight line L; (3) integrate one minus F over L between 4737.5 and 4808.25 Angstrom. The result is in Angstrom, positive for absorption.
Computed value 1.7 Angstrom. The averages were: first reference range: 3.46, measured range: 3.5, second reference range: 3.67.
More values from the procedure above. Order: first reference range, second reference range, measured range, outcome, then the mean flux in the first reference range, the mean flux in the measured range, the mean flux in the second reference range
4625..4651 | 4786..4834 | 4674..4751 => -0.30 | 3.43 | 3.52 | 3.6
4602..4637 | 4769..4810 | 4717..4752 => -1.32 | 3.48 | 3.61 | 3.48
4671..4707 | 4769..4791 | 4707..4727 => -1.18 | 3.45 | 3.61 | 3.33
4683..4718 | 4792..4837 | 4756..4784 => 0.90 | 3.46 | 3.45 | 3.64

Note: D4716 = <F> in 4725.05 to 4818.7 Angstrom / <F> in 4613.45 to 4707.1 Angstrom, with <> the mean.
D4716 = 1.0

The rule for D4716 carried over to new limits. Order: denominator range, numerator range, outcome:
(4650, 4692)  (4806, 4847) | 1.03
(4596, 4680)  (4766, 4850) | 1.01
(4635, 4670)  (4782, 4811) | 0.99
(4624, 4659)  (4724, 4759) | 1.03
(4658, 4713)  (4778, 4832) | 1.03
